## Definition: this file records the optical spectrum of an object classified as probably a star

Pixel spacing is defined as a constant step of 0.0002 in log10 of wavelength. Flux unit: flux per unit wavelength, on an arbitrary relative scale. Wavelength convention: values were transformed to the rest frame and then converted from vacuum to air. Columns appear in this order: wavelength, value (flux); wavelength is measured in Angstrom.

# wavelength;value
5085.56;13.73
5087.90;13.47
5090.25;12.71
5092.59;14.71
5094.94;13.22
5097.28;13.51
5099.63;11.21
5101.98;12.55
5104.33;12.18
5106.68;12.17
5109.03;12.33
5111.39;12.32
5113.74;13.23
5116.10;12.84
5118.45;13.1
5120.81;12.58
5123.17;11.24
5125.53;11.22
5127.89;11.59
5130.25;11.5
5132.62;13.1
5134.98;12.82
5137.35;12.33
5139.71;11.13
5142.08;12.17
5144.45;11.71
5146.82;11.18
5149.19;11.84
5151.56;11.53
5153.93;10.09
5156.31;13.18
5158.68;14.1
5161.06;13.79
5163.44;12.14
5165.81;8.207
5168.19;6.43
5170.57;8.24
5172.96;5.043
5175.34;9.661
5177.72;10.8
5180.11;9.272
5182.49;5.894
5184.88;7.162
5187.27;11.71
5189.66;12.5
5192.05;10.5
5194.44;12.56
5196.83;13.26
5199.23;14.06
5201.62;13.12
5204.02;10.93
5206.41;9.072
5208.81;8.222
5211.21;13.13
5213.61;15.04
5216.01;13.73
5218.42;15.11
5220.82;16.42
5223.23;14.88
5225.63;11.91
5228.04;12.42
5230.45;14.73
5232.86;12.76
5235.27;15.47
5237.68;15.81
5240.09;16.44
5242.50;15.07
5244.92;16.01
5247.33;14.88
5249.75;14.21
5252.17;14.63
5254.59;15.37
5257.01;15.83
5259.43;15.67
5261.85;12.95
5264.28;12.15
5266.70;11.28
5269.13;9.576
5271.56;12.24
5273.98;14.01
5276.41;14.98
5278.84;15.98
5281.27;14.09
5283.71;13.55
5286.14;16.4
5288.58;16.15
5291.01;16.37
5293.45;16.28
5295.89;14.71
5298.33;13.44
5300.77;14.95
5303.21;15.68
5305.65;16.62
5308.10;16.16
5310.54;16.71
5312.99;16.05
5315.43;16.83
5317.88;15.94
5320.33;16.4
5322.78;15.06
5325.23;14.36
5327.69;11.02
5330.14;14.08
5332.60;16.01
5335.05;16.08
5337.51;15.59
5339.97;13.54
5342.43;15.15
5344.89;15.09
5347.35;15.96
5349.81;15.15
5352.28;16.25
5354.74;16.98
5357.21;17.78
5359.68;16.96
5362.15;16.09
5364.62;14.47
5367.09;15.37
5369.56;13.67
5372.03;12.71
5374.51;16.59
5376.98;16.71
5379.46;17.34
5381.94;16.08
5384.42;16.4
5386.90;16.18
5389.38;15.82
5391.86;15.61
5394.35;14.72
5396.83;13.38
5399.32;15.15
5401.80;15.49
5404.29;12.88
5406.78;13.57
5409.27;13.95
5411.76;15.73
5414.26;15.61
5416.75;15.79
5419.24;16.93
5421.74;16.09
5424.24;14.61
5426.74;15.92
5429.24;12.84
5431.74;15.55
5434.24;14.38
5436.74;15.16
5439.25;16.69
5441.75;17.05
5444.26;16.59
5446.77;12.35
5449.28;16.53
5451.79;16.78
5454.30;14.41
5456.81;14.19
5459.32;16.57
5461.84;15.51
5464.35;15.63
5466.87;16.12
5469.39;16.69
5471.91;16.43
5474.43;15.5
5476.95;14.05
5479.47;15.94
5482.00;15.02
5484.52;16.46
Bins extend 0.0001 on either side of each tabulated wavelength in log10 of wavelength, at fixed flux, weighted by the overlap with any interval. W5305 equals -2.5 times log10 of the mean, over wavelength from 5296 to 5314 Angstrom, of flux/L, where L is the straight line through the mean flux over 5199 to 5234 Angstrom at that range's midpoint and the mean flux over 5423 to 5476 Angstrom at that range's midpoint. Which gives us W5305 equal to -0.12 mag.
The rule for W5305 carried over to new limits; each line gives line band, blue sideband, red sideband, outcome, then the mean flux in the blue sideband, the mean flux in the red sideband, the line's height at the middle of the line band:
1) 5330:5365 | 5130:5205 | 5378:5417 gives -0.10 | 11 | 15.2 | 14.3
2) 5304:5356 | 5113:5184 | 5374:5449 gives -0.11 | 11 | 15.4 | 14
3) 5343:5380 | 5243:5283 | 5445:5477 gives -0.07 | 14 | 15.5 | 14.8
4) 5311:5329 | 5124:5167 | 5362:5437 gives -0.08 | 11.9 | 15.2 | 14.1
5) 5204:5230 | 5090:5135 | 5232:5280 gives 0.07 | 12.5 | 14.3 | 13.8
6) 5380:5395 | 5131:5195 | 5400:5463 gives -0.10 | 10.7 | 15.2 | 14.5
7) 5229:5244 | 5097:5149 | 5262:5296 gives -0.11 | 12.2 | 14.1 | 13.5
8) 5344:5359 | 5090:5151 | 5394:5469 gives -0.13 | 12.3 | 15.2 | 14.5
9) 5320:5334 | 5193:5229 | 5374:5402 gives 0.03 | 12.9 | 15.8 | 14.8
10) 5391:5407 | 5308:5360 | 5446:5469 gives 0.08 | 15.6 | 15.5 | 15.5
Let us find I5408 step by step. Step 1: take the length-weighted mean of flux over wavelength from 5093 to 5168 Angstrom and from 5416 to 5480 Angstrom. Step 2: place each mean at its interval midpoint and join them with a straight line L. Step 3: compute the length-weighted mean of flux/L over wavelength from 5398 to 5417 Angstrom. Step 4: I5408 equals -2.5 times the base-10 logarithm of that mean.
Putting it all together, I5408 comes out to 0.03 mag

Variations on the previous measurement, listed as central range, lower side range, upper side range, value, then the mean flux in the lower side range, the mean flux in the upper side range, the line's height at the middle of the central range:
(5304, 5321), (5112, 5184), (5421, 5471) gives -0.21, 11.1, 15.5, 13.5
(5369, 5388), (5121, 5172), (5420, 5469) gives -0.09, 11.4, 15.5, 14.6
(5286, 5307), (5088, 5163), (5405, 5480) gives -0.12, 12.4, 15.4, 14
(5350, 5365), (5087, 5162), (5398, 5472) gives -0.13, 12.4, 15.4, 14.6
